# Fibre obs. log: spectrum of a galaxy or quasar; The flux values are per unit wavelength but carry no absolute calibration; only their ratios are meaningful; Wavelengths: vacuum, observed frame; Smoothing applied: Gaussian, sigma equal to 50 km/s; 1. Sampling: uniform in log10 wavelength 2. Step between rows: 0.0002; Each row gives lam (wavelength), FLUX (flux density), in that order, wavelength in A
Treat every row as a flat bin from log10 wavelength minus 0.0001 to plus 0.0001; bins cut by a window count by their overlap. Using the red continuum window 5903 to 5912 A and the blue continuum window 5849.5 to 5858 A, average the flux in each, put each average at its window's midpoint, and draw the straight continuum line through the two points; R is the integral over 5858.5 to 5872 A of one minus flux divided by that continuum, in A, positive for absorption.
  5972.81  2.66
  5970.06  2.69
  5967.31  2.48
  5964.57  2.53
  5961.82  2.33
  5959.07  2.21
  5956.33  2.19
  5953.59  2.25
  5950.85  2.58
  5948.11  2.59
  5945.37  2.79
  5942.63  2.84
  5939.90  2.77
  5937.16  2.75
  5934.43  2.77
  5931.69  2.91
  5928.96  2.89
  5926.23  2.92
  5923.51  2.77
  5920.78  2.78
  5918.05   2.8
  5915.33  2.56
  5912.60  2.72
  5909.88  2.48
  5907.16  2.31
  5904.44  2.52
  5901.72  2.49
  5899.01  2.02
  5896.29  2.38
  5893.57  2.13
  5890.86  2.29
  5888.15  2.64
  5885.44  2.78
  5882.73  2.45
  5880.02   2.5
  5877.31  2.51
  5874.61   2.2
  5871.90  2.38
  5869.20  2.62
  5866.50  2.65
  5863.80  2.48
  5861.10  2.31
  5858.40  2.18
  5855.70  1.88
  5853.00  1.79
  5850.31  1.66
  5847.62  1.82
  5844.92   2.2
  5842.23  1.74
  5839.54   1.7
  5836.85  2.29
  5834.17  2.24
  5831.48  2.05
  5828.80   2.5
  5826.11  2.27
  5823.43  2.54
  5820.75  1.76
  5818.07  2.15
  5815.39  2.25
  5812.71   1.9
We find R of -3.5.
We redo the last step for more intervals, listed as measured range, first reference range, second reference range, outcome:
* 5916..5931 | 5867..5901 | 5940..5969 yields -2.21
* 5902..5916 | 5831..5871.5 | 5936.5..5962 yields -0.90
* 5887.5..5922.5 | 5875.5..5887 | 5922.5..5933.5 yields 3.15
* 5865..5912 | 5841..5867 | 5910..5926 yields -0.68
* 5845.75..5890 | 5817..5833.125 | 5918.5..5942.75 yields 2.93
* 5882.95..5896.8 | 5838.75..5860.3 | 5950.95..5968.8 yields -2.65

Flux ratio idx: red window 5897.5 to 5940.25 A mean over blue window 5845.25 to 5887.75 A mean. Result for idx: 1.16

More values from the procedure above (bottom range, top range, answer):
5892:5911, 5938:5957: 1.11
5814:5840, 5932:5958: 1.20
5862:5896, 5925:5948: 1.14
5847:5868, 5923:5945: 1.34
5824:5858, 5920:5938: 1.40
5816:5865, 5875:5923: 1.19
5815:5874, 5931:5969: 1.19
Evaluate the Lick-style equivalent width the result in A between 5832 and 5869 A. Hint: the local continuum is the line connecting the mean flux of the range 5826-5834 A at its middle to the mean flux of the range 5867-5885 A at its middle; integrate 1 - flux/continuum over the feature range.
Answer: 4.25 A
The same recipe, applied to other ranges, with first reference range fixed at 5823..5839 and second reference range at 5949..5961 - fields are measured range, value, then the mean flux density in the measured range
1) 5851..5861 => 1.34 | 1.98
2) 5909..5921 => -1.88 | 2.66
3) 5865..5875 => -0.88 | 2.49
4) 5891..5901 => 0.38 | 2.21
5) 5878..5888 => -1.26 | 2.58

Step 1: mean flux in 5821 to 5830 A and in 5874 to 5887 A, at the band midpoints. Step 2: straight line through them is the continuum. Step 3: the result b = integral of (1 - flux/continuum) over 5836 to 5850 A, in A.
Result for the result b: 2.83 A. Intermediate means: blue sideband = 2.35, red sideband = 2.51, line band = 1.92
